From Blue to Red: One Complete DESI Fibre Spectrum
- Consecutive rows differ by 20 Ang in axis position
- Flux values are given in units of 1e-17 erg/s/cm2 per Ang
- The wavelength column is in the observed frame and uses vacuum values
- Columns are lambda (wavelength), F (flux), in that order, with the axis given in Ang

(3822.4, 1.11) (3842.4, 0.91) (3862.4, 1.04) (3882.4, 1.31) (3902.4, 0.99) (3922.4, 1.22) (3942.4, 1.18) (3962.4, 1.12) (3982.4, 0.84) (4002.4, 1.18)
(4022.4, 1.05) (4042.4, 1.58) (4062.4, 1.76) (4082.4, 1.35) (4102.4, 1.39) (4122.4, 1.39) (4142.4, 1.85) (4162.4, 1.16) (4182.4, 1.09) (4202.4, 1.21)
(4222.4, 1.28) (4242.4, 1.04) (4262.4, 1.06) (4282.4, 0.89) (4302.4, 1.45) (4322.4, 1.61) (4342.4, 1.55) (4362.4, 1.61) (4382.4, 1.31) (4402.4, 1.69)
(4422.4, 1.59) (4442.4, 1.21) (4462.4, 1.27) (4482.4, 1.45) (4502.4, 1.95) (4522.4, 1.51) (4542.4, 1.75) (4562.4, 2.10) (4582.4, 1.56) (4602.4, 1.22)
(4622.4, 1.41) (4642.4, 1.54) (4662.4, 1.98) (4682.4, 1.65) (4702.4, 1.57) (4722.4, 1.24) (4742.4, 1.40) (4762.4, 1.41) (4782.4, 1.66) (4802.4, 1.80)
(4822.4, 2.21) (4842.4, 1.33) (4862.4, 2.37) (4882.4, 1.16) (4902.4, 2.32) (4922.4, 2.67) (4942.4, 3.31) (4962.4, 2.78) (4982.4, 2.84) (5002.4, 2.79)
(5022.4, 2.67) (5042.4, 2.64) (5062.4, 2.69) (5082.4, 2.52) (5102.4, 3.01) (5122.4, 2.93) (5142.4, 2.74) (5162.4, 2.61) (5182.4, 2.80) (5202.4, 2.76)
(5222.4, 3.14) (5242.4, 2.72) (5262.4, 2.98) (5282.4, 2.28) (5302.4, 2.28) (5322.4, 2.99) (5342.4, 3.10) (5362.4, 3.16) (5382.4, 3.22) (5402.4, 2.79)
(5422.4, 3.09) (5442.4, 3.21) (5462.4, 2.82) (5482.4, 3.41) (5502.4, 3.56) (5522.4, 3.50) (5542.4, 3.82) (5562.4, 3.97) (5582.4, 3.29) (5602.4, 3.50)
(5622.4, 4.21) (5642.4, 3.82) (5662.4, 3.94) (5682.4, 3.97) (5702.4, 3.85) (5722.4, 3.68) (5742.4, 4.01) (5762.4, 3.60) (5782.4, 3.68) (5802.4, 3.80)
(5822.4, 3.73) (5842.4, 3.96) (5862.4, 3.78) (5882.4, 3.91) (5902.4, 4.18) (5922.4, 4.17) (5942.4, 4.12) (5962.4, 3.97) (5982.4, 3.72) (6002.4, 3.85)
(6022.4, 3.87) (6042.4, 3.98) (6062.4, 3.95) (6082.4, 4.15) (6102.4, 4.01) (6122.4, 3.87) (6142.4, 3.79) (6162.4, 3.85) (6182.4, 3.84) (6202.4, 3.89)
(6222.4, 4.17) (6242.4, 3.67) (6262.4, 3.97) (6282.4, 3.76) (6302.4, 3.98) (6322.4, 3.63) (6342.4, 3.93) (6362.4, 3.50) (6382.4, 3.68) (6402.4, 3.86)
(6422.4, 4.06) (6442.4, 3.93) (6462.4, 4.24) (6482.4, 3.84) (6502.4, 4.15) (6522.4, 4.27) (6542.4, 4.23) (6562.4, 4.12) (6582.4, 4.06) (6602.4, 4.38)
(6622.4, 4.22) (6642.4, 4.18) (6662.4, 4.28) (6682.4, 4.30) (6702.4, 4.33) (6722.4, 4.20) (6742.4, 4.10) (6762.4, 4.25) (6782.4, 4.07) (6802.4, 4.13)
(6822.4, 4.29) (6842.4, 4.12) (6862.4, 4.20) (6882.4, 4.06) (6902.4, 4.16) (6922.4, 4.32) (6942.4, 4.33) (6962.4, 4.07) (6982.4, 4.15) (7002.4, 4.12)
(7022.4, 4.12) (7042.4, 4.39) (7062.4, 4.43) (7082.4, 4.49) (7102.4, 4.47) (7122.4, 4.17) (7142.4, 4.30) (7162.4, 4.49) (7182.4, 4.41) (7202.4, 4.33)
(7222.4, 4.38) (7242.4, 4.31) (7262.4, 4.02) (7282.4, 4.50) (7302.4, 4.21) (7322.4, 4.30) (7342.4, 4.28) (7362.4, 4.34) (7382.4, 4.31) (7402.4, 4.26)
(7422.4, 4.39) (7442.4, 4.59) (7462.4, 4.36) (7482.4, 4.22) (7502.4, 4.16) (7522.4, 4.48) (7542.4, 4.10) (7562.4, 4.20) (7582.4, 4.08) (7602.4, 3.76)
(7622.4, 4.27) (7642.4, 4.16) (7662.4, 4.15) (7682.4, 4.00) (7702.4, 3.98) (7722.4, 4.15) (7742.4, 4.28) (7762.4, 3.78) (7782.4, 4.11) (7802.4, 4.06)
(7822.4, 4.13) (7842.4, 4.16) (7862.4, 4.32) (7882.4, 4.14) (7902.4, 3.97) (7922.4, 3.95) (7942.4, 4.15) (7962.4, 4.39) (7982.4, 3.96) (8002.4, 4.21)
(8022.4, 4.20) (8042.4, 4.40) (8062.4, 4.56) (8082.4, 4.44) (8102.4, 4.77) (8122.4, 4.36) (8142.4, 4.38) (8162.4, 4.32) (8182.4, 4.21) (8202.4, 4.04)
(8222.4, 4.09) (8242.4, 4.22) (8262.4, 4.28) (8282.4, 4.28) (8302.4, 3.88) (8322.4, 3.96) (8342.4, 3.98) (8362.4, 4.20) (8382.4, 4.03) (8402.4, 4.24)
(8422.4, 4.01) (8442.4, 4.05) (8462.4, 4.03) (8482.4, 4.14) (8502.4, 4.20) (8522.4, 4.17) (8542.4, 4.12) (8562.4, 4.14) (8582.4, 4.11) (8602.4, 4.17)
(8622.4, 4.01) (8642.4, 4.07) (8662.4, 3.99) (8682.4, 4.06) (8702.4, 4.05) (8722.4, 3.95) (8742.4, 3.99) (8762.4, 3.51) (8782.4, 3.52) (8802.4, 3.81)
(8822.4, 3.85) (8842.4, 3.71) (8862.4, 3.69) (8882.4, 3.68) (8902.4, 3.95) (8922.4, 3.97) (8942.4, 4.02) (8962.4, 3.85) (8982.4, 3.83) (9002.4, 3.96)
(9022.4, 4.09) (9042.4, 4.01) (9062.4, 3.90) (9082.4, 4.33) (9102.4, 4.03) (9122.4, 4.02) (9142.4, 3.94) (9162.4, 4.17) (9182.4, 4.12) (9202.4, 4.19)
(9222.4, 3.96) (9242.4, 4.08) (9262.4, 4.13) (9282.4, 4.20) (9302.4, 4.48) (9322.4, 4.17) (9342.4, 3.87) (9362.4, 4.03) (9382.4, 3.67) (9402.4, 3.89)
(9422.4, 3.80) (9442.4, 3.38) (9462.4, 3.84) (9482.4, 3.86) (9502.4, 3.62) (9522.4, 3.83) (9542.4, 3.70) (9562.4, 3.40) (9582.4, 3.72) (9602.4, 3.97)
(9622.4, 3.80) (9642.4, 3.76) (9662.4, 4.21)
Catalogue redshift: 0.23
